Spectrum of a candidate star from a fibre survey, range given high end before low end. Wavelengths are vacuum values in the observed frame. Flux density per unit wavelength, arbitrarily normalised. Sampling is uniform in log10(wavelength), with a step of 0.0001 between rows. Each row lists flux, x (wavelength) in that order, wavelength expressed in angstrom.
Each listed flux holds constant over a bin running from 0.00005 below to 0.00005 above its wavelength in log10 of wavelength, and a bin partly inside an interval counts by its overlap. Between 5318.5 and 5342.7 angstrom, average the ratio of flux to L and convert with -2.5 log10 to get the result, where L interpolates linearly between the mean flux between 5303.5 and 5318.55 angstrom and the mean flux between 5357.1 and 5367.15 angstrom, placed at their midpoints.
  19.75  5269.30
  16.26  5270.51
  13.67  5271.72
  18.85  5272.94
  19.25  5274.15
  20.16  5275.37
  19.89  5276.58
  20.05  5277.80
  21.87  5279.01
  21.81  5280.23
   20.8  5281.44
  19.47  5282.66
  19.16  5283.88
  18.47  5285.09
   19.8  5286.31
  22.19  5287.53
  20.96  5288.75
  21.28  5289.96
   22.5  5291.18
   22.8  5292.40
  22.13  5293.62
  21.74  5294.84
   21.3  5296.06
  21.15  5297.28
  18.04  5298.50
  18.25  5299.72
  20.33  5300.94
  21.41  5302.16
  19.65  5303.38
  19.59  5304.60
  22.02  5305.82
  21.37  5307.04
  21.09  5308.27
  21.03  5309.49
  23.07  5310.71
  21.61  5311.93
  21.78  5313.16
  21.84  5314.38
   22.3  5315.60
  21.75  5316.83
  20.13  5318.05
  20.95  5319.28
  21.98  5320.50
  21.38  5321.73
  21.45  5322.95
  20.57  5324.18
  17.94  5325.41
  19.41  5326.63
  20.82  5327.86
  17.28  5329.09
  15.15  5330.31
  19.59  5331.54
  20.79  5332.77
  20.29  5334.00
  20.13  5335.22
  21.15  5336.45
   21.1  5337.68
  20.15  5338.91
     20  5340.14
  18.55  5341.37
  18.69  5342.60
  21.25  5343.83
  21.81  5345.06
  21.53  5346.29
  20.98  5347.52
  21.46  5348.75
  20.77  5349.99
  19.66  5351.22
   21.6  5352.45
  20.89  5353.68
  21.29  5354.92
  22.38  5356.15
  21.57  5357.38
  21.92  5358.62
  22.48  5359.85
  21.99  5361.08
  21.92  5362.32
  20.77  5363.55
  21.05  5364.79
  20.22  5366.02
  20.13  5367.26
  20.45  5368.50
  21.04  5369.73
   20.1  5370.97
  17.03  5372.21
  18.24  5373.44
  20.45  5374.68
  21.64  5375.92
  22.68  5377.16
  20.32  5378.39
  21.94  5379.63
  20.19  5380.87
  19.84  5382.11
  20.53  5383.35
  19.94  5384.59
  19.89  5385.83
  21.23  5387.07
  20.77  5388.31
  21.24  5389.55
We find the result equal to 0.08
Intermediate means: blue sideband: 21.4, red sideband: 21.4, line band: 19.9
